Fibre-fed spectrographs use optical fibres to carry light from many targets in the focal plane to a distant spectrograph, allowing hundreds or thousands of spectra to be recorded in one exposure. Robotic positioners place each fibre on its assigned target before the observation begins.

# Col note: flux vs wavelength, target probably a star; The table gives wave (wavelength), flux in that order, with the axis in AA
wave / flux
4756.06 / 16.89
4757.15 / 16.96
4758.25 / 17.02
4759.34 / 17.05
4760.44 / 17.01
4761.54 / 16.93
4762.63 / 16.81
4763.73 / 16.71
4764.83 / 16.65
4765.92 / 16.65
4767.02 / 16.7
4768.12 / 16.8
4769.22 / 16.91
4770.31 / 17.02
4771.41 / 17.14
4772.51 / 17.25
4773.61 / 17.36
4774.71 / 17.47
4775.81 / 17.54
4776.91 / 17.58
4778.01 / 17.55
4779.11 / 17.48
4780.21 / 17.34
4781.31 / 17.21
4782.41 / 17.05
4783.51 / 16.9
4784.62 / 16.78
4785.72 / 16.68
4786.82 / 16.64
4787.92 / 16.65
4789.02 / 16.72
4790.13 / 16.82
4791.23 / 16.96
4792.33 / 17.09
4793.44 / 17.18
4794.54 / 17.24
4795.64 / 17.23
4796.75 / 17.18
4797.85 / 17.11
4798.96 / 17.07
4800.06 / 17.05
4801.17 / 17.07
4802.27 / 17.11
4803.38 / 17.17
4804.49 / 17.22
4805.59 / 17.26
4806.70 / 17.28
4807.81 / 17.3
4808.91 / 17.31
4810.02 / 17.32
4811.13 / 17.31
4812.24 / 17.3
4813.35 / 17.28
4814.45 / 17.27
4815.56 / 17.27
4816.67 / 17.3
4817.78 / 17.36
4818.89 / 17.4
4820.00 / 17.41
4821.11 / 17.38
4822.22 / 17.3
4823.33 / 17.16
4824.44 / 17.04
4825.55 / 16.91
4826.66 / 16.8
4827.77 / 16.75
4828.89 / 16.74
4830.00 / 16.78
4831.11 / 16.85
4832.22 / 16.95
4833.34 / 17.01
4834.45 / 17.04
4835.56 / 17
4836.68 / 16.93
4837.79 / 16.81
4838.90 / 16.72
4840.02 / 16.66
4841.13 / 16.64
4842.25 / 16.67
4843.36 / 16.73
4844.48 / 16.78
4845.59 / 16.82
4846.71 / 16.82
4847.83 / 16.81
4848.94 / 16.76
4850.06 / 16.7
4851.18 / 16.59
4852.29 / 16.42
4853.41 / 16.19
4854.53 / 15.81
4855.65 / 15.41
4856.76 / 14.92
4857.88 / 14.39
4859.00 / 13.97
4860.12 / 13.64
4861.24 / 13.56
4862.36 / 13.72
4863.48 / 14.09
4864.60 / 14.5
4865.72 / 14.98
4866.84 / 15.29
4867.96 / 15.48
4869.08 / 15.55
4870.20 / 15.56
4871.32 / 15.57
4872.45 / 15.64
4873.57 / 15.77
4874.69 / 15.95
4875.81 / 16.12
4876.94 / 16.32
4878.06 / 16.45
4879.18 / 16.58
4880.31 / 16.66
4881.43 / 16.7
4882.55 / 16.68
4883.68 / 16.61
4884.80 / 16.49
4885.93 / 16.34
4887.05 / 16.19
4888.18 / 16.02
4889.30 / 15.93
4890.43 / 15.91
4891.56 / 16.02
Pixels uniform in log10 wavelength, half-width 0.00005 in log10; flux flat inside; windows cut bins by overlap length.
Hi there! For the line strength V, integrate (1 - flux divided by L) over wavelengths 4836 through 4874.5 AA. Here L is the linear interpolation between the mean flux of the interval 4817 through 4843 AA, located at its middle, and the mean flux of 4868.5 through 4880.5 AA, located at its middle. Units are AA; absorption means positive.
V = 1.60 AA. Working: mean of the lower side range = 17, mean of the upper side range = 16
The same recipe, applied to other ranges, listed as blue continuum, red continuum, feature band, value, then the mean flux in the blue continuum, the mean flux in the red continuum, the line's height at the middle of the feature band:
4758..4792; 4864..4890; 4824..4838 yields -0.4 AA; 17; 16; 16.4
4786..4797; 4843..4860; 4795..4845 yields -1.7 AA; 17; 16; 16.5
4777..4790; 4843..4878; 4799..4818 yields -0.8 AA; 17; 15.6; 16.5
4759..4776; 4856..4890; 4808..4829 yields -1.2 AA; 17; 15.5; 16.3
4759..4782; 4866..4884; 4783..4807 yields -0.2 AA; 17.1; 16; 16.9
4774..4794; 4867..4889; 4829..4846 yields -0.3 AA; 17.1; 16.1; 16.5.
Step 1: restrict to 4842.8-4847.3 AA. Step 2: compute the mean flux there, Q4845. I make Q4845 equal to 16.8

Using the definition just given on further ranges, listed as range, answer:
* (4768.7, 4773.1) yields 17.1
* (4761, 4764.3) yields 16.8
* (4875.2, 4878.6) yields 16.3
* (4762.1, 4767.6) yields 16.7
